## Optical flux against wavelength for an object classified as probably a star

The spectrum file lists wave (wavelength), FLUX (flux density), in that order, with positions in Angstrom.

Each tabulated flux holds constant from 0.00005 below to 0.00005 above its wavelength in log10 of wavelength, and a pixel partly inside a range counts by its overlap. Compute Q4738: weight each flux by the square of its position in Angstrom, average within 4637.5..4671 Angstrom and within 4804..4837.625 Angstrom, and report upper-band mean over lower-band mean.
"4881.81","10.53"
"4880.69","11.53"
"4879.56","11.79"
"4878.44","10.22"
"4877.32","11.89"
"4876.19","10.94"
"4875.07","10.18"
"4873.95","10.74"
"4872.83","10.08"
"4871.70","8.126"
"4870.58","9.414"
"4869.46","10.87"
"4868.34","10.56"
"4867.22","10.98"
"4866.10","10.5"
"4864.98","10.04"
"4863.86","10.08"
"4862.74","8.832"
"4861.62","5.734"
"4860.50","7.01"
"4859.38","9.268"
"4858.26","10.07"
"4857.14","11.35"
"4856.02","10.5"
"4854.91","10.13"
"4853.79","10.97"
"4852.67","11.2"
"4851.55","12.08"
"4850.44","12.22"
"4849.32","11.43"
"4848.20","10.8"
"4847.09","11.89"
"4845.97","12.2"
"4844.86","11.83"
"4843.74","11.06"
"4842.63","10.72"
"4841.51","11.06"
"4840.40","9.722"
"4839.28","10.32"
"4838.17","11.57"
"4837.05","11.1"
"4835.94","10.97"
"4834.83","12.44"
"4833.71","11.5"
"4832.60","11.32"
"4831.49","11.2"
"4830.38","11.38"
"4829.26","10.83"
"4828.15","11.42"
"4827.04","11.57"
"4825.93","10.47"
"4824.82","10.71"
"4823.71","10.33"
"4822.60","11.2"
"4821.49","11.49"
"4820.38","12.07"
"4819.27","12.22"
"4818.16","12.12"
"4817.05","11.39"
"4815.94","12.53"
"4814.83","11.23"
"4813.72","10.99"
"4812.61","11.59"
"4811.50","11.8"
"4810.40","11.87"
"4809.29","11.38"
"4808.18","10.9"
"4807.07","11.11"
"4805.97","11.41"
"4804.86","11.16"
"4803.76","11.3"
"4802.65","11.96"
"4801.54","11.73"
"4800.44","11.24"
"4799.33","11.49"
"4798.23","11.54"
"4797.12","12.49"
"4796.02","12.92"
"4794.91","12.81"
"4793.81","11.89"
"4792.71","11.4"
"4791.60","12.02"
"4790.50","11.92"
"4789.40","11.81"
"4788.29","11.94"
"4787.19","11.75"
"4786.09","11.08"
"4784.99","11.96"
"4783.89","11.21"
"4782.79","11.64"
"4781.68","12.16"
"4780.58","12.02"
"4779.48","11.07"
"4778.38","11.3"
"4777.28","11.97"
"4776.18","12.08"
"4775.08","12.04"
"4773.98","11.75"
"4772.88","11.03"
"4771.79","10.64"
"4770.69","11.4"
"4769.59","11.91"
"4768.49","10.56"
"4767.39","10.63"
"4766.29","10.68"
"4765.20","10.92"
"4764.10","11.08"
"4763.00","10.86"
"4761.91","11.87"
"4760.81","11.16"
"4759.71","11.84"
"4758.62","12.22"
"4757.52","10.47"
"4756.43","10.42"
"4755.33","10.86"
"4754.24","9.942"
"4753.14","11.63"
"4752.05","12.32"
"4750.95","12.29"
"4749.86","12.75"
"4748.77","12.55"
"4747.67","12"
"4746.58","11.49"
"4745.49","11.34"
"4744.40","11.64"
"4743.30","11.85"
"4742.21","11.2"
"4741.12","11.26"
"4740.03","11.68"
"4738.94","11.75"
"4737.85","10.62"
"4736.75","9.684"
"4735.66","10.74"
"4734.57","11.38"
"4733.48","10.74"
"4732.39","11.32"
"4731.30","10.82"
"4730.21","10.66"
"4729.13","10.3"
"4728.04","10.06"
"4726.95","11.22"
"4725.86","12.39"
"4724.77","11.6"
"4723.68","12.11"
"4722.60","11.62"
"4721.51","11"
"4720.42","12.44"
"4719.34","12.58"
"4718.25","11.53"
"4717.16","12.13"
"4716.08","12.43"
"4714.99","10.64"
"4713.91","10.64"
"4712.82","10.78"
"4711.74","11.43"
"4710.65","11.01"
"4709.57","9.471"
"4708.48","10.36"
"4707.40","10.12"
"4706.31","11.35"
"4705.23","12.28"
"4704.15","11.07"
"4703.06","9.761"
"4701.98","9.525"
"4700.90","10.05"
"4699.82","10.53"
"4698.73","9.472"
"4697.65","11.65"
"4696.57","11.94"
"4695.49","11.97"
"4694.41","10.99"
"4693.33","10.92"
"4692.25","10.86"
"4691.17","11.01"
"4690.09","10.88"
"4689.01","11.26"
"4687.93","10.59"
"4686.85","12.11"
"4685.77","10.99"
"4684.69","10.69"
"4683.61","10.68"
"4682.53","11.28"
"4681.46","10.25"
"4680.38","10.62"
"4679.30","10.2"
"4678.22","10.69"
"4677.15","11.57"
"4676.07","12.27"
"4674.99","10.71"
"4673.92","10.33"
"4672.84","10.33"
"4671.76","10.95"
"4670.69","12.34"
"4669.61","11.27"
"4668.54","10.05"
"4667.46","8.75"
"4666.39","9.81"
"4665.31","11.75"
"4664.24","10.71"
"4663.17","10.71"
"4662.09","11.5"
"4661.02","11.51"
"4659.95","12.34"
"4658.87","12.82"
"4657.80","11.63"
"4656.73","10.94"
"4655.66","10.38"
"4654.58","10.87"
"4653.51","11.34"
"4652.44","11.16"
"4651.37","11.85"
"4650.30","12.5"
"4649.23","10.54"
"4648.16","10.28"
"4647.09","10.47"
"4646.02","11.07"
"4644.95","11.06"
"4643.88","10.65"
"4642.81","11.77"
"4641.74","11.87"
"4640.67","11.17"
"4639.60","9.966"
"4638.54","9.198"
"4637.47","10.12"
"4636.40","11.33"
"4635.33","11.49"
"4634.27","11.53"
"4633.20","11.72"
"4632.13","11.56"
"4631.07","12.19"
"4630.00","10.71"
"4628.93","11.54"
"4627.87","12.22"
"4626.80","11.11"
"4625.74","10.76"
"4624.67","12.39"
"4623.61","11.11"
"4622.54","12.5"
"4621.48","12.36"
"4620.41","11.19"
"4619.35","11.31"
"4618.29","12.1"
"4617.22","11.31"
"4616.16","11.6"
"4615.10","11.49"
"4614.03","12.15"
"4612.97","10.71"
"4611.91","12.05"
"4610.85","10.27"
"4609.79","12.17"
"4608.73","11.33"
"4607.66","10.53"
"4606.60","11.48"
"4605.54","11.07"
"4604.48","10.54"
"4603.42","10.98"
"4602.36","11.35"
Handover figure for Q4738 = 1.11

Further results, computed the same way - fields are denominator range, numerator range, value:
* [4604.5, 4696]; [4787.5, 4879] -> 1.07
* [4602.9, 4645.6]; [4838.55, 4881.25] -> 1.02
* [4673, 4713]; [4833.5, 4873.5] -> 1.04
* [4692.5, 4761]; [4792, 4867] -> 1.04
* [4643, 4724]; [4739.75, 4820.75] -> 1.09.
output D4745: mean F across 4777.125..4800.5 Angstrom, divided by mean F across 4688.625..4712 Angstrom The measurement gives 1.1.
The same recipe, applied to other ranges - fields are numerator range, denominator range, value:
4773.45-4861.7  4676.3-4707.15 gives 1.04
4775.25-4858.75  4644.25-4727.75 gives 1.04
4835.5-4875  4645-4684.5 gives 0.95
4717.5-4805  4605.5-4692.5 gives 1.03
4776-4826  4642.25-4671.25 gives 1.05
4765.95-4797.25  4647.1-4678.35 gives 1.05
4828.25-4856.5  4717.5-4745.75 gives 0.99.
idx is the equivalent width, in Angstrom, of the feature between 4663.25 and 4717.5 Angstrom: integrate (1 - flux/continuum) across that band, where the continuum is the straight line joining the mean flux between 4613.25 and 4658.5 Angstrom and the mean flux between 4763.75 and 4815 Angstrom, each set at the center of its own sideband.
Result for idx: 2.51 Angstrom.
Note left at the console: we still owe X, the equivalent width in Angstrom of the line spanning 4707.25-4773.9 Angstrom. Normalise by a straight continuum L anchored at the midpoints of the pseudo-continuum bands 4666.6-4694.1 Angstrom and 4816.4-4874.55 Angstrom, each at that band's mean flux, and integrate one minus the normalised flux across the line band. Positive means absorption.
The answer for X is -2.7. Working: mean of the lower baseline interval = 10.9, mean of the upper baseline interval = 10.8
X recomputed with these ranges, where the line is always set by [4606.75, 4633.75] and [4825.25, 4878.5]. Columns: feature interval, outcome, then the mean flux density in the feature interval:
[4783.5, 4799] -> -1.48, 11.9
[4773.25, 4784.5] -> -0.81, 11.7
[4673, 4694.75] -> 0.68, 10.9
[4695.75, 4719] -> 0.63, 10.9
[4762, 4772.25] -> -0.04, 11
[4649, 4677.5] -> 0.55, 11.1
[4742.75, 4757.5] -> -0.73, 11.6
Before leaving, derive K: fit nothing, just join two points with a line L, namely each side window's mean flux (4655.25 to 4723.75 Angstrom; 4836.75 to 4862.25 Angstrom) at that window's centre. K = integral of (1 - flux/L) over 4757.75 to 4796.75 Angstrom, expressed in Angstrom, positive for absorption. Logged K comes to -2.83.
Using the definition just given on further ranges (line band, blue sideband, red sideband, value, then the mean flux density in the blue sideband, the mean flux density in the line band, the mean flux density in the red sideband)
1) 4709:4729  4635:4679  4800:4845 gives -0.4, 11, 11.4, 11.3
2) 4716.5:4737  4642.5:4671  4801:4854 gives -0.2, 11.1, 11.3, 11.4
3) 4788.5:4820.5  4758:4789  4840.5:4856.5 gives -1.0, 11.5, 11.7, 11.3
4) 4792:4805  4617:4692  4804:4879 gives -1.1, 11.1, 11.8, 10.9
